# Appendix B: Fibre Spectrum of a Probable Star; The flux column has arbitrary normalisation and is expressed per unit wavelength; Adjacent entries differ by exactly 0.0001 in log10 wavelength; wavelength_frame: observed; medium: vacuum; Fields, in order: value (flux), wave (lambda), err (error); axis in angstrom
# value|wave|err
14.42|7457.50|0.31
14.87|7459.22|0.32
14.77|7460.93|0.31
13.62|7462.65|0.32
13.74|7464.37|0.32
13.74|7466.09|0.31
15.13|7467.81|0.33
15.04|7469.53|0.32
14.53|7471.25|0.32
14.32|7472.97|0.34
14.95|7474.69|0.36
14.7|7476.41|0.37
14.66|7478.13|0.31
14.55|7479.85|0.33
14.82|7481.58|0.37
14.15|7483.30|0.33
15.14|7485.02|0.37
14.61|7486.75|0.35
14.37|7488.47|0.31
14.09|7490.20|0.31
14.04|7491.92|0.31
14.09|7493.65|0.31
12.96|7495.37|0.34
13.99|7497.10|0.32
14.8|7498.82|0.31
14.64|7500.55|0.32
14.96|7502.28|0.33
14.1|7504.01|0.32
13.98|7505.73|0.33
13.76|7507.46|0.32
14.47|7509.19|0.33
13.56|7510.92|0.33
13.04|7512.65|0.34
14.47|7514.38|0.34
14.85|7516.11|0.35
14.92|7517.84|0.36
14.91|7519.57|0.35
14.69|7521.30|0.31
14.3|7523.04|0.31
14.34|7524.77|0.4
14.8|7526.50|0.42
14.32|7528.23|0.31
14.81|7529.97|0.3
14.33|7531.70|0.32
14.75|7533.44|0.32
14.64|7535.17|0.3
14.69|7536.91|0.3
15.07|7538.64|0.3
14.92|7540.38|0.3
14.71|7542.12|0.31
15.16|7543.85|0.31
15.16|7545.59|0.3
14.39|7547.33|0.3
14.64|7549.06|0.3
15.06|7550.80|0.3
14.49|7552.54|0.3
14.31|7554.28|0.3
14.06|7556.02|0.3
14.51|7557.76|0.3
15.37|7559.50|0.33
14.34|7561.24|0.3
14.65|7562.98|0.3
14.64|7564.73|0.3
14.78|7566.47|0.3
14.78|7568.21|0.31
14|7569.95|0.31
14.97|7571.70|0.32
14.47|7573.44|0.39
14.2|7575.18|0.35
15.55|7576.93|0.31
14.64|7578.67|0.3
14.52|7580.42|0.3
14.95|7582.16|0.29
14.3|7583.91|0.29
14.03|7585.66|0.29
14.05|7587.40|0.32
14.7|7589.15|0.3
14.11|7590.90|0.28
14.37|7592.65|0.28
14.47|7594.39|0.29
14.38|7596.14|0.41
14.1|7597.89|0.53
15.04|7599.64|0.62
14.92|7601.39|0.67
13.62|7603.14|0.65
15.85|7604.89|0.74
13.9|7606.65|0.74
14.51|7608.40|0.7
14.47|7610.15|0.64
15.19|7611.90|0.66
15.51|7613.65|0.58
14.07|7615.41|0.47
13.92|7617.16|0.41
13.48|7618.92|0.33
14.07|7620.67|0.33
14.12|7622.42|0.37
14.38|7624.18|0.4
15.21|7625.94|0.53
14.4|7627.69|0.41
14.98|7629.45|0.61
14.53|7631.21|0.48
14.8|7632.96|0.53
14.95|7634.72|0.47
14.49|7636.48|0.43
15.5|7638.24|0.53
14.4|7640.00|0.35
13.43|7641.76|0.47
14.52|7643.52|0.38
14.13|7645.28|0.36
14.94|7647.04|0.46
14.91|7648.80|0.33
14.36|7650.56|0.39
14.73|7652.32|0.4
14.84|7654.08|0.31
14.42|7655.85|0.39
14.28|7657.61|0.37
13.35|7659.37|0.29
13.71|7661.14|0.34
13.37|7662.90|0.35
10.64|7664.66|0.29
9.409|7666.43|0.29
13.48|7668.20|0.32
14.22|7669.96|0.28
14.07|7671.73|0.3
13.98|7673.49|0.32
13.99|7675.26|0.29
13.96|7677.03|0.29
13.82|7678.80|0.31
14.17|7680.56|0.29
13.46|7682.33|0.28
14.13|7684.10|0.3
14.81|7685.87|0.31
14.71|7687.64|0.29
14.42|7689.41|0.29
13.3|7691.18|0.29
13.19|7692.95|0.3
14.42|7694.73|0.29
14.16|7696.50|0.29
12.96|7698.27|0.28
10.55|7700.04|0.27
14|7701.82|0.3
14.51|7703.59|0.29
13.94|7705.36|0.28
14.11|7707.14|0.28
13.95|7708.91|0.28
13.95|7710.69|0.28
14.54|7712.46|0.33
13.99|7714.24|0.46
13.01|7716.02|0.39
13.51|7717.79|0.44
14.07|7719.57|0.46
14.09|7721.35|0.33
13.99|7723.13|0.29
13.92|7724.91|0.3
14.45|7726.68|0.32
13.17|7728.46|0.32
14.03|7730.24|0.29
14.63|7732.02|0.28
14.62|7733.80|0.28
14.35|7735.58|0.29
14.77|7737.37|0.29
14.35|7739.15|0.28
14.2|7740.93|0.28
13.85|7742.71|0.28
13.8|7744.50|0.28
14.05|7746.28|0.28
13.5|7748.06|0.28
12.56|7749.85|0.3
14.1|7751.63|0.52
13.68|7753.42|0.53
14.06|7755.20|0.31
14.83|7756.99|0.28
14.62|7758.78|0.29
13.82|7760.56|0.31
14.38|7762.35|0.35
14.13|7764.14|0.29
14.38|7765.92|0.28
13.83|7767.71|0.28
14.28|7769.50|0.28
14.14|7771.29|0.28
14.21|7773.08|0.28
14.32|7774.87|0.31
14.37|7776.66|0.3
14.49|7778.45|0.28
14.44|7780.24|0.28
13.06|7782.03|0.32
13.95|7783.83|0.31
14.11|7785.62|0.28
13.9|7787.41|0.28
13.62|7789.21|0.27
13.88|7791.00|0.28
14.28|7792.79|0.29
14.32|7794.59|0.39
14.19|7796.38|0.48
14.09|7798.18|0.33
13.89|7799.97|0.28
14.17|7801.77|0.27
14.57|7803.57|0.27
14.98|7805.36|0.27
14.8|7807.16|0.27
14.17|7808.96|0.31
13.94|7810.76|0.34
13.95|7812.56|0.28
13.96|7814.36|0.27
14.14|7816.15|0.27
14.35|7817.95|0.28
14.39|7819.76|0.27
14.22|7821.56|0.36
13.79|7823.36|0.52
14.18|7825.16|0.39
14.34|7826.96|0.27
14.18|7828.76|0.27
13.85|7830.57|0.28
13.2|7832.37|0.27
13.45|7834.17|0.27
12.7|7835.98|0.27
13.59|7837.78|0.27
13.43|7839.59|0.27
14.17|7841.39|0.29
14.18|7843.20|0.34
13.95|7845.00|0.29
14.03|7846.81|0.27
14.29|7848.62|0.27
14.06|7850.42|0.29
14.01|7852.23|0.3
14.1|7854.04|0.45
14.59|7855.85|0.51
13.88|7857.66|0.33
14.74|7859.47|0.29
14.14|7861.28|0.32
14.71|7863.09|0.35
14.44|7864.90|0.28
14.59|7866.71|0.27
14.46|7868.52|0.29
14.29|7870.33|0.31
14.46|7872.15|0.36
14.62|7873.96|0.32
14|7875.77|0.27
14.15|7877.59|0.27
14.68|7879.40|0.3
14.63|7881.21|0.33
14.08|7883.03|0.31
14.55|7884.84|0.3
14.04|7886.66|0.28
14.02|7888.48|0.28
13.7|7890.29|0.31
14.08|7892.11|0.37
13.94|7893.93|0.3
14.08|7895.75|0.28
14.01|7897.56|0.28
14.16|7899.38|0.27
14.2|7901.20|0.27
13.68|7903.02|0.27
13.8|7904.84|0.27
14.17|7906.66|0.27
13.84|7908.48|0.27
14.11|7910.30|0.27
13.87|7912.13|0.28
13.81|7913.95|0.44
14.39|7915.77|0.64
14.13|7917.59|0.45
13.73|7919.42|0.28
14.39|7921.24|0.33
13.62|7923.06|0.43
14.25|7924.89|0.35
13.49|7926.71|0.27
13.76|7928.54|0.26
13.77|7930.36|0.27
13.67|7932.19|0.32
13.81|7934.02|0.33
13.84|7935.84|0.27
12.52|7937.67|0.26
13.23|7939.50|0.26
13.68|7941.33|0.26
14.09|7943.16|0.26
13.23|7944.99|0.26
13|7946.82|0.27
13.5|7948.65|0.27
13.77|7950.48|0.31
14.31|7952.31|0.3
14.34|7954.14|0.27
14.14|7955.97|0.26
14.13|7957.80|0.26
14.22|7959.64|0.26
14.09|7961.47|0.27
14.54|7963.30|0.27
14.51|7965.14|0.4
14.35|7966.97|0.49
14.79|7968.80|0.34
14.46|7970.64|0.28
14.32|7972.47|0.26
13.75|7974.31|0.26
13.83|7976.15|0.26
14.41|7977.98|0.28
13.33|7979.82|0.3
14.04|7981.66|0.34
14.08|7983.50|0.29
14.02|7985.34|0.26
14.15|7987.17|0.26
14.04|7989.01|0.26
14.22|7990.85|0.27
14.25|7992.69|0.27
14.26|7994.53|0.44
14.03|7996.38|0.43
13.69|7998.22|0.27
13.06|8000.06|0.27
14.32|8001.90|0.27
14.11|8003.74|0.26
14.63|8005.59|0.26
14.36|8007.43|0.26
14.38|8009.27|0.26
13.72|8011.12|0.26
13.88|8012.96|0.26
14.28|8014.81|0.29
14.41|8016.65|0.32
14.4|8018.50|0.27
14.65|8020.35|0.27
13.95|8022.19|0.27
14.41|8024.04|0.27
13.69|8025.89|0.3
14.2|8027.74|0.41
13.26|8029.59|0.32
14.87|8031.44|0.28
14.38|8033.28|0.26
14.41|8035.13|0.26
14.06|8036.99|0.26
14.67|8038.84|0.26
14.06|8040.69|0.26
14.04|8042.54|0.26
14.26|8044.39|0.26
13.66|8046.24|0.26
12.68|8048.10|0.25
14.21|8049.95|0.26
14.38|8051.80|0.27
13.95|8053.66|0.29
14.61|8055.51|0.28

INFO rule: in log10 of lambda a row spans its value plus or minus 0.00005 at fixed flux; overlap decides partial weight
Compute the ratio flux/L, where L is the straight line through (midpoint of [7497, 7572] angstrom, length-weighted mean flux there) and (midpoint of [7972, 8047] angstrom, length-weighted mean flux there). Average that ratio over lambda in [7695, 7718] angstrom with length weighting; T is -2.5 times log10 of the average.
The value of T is 0.06 mag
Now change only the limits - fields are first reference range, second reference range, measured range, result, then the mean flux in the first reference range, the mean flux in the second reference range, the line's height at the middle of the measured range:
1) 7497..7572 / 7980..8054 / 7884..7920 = 0.01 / 14.6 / 14.1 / 14.2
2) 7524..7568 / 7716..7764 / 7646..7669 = 0.06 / 14.7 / 14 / 14.3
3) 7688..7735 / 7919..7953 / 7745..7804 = -0.02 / 13.8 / 13.7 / 13.8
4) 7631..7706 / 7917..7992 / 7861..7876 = -0.04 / 13.9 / 13.9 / 13.9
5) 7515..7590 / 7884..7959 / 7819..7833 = 0.00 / 14.6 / 13.9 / 14.1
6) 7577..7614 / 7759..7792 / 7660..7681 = 0.09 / 14.6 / 14.1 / 14.4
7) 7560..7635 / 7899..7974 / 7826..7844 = 0.03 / 14.5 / 13.9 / 14.1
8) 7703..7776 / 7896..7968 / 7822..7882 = -0.01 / 14.1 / 13.9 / 14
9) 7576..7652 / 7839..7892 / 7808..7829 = 0.01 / 14.5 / 14.2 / 14.3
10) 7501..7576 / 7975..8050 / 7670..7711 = 0.04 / 14.5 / 14.1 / 14.4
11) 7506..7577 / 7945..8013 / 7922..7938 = 0.03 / 14.6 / 14.1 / 14.1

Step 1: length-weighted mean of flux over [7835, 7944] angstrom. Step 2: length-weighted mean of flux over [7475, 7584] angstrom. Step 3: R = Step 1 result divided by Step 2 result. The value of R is 0.97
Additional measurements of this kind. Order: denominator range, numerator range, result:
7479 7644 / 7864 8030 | 0.97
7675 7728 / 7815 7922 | 1.02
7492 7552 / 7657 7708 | 0.94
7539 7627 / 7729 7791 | 0.97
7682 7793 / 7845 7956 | 1.00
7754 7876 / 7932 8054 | 0.99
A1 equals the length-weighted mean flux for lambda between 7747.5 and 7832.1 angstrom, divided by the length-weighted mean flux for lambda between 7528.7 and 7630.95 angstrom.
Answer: 0.97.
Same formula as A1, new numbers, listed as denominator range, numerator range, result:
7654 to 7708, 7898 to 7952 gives 1.01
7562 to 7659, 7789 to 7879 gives 0.97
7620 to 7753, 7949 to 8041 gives 1.01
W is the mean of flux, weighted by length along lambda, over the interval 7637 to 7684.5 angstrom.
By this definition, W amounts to 13.9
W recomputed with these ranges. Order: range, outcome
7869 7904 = 14.2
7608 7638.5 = 14.6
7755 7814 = 14.2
